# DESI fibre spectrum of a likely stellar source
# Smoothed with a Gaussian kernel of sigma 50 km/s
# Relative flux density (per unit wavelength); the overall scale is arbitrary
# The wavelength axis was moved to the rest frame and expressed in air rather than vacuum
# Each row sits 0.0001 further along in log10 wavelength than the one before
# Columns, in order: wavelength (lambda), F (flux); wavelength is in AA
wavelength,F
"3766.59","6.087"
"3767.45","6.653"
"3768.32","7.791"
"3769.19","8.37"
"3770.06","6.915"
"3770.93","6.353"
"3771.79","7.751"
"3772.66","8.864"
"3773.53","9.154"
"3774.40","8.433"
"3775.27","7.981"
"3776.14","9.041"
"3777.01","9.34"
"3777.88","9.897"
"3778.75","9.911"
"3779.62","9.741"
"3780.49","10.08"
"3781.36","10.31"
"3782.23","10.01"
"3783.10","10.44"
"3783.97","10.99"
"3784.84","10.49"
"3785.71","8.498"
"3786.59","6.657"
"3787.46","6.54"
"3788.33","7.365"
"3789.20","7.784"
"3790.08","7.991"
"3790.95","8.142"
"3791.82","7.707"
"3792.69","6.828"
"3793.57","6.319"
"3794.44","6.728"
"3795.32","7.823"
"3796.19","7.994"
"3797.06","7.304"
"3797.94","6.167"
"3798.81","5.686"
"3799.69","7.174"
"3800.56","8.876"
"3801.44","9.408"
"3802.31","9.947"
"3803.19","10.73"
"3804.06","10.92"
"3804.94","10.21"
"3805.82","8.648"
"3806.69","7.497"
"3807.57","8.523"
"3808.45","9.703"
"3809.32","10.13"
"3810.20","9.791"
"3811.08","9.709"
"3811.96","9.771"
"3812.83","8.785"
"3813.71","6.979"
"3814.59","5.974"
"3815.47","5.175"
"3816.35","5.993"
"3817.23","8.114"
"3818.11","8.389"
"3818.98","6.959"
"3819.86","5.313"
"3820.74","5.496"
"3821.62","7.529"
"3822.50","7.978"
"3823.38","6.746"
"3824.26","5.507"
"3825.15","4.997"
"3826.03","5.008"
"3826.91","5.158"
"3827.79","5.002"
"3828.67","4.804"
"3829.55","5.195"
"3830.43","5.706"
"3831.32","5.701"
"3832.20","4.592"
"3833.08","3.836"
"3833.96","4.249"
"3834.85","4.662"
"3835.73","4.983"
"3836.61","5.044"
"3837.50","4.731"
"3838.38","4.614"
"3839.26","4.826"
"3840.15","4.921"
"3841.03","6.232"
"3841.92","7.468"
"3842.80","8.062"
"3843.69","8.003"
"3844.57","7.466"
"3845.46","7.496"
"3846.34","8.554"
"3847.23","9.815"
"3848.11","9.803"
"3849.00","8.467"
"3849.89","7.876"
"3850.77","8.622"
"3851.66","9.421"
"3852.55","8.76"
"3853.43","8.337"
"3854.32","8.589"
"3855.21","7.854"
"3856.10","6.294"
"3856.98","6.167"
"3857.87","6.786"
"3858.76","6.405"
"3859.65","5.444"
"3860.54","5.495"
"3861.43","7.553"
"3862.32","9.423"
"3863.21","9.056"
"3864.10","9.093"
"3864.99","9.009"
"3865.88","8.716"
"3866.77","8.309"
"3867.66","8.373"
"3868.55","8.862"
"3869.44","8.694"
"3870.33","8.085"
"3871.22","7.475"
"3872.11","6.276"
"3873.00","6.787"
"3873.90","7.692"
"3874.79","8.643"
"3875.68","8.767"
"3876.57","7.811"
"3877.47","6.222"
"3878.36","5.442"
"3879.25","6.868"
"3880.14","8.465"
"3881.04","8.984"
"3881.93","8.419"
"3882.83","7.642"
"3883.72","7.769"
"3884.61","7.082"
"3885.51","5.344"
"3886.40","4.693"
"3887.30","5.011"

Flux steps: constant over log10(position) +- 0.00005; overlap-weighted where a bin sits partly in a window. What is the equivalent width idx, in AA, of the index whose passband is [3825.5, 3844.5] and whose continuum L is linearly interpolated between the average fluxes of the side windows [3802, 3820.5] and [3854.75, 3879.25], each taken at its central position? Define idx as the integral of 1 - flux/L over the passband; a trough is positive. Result 6.2 AA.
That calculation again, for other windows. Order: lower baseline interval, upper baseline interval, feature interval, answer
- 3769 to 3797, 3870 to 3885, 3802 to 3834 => 3.76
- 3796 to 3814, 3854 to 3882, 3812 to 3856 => 8.60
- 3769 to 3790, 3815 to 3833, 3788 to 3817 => -3.46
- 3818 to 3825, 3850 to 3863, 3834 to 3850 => 0.96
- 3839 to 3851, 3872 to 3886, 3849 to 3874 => -0.94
